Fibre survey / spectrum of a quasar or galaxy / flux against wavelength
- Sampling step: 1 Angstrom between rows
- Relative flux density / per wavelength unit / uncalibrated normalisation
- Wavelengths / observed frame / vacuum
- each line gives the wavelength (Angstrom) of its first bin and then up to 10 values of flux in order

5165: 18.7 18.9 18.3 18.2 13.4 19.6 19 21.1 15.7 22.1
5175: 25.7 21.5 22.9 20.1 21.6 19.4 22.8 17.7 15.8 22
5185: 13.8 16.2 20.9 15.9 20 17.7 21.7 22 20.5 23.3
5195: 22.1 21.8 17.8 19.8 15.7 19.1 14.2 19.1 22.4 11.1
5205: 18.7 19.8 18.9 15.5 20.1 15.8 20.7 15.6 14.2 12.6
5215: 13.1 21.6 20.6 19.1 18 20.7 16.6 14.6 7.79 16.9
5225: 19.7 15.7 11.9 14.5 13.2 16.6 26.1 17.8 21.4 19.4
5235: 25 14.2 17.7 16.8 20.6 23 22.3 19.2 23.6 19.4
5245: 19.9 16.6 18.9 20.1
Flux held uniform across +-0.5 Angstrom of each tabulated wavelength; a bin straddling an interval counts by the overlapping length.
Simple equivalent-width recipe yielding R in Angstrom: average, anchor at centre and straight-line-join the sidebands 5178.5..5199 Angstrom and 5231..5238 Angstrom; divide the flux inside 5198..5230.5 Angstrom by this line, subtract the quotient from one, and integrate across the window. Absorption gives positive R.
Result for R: 4.7 Angstrom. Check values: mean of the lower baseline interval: 19.5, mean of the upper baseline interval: 19.6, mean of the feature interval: 16.7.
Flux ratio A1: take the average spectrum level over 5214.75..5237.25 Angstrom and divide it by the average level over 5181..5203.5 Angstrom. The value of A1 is 0.92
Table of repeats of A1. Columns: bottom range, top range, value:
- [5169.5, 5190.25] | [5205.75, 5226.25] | 0.87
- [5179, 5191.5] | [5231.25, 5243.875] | 1.07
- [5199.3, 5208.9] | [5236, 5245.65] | 1.12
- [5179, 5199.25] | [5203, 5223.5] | 0.87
